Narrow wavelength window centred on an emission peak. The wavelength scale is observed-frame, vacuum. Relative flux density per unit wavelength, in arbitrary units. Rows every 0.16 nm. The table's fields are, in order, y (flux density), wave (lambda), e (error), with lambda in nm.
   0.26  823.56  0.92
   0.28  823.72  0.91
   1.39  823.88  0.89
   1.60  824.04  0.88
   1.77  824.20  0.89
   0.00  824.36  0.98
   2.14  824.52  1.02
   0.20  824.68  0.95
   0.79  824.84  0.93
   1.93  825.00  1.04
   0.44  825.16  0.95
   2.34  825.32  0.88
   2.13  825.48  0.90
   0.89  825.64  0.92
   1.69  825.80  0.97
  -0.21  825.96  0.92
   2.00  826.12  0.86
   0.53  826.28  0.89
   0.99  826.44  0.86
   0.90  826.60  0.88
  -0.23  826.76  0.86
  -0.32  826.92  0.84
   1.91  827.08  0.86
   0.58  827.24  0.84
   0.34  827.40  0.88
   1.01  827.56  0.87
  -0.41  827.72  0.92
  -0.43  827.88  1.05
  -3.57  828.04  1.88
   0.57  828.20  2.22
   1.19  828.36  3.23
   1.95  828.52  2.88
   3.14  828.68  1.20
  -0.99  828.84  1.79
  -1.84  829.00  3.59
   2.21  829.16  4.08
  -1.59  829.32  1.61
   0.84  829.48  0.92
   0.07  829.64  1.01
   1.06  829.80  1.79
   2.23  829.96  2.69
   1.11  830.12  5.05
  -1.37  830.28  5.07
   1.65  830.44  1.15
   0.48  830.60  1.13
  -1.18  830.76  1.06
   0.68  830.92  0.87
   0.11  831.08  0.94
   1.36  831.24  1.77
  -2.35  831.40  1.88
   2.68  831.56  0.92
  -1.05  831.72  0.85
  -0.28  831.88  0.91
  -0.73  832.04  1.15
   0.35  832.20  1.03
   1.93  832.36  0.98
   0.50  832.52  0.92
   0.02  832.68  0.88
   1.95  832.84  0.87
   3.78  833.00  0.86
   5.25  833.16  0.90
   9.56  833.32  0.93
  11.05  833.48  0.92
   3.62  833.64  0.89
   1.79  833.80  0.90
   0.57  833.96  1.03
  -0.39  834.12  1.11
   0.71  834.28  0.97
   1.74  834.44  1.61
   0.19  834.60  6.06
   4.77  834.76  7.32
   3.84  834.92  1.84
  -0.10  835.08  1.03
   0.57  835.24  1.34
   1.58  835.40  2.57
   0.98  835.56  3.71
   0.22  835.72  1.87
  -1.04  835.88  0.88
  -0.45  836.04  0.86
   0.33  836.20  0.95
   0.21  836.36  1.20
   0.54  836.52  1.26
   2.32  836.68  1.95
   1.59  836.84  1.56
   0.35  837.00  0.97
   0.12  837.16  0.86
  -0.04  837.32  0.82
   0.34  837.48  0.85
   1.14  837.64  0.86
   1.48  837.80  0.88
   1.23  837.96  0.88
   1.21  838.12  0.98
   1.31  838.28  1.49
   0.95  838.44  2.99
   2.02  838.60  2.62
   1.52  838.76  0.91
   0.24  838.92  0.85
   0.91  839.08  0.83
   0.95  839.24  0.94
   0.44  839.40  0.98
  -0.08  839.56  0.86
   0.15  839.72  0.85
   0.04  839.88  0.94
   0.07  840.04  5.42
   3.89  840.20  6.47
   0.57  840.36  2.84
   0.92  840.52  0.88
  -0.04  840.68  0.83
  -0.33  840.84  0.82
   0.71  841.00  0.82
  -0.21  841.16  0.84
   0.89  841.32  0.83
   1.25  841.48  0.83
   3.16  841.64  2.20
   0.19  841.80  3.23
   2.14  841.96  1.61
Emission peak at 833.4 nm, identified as H-gamma 4340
